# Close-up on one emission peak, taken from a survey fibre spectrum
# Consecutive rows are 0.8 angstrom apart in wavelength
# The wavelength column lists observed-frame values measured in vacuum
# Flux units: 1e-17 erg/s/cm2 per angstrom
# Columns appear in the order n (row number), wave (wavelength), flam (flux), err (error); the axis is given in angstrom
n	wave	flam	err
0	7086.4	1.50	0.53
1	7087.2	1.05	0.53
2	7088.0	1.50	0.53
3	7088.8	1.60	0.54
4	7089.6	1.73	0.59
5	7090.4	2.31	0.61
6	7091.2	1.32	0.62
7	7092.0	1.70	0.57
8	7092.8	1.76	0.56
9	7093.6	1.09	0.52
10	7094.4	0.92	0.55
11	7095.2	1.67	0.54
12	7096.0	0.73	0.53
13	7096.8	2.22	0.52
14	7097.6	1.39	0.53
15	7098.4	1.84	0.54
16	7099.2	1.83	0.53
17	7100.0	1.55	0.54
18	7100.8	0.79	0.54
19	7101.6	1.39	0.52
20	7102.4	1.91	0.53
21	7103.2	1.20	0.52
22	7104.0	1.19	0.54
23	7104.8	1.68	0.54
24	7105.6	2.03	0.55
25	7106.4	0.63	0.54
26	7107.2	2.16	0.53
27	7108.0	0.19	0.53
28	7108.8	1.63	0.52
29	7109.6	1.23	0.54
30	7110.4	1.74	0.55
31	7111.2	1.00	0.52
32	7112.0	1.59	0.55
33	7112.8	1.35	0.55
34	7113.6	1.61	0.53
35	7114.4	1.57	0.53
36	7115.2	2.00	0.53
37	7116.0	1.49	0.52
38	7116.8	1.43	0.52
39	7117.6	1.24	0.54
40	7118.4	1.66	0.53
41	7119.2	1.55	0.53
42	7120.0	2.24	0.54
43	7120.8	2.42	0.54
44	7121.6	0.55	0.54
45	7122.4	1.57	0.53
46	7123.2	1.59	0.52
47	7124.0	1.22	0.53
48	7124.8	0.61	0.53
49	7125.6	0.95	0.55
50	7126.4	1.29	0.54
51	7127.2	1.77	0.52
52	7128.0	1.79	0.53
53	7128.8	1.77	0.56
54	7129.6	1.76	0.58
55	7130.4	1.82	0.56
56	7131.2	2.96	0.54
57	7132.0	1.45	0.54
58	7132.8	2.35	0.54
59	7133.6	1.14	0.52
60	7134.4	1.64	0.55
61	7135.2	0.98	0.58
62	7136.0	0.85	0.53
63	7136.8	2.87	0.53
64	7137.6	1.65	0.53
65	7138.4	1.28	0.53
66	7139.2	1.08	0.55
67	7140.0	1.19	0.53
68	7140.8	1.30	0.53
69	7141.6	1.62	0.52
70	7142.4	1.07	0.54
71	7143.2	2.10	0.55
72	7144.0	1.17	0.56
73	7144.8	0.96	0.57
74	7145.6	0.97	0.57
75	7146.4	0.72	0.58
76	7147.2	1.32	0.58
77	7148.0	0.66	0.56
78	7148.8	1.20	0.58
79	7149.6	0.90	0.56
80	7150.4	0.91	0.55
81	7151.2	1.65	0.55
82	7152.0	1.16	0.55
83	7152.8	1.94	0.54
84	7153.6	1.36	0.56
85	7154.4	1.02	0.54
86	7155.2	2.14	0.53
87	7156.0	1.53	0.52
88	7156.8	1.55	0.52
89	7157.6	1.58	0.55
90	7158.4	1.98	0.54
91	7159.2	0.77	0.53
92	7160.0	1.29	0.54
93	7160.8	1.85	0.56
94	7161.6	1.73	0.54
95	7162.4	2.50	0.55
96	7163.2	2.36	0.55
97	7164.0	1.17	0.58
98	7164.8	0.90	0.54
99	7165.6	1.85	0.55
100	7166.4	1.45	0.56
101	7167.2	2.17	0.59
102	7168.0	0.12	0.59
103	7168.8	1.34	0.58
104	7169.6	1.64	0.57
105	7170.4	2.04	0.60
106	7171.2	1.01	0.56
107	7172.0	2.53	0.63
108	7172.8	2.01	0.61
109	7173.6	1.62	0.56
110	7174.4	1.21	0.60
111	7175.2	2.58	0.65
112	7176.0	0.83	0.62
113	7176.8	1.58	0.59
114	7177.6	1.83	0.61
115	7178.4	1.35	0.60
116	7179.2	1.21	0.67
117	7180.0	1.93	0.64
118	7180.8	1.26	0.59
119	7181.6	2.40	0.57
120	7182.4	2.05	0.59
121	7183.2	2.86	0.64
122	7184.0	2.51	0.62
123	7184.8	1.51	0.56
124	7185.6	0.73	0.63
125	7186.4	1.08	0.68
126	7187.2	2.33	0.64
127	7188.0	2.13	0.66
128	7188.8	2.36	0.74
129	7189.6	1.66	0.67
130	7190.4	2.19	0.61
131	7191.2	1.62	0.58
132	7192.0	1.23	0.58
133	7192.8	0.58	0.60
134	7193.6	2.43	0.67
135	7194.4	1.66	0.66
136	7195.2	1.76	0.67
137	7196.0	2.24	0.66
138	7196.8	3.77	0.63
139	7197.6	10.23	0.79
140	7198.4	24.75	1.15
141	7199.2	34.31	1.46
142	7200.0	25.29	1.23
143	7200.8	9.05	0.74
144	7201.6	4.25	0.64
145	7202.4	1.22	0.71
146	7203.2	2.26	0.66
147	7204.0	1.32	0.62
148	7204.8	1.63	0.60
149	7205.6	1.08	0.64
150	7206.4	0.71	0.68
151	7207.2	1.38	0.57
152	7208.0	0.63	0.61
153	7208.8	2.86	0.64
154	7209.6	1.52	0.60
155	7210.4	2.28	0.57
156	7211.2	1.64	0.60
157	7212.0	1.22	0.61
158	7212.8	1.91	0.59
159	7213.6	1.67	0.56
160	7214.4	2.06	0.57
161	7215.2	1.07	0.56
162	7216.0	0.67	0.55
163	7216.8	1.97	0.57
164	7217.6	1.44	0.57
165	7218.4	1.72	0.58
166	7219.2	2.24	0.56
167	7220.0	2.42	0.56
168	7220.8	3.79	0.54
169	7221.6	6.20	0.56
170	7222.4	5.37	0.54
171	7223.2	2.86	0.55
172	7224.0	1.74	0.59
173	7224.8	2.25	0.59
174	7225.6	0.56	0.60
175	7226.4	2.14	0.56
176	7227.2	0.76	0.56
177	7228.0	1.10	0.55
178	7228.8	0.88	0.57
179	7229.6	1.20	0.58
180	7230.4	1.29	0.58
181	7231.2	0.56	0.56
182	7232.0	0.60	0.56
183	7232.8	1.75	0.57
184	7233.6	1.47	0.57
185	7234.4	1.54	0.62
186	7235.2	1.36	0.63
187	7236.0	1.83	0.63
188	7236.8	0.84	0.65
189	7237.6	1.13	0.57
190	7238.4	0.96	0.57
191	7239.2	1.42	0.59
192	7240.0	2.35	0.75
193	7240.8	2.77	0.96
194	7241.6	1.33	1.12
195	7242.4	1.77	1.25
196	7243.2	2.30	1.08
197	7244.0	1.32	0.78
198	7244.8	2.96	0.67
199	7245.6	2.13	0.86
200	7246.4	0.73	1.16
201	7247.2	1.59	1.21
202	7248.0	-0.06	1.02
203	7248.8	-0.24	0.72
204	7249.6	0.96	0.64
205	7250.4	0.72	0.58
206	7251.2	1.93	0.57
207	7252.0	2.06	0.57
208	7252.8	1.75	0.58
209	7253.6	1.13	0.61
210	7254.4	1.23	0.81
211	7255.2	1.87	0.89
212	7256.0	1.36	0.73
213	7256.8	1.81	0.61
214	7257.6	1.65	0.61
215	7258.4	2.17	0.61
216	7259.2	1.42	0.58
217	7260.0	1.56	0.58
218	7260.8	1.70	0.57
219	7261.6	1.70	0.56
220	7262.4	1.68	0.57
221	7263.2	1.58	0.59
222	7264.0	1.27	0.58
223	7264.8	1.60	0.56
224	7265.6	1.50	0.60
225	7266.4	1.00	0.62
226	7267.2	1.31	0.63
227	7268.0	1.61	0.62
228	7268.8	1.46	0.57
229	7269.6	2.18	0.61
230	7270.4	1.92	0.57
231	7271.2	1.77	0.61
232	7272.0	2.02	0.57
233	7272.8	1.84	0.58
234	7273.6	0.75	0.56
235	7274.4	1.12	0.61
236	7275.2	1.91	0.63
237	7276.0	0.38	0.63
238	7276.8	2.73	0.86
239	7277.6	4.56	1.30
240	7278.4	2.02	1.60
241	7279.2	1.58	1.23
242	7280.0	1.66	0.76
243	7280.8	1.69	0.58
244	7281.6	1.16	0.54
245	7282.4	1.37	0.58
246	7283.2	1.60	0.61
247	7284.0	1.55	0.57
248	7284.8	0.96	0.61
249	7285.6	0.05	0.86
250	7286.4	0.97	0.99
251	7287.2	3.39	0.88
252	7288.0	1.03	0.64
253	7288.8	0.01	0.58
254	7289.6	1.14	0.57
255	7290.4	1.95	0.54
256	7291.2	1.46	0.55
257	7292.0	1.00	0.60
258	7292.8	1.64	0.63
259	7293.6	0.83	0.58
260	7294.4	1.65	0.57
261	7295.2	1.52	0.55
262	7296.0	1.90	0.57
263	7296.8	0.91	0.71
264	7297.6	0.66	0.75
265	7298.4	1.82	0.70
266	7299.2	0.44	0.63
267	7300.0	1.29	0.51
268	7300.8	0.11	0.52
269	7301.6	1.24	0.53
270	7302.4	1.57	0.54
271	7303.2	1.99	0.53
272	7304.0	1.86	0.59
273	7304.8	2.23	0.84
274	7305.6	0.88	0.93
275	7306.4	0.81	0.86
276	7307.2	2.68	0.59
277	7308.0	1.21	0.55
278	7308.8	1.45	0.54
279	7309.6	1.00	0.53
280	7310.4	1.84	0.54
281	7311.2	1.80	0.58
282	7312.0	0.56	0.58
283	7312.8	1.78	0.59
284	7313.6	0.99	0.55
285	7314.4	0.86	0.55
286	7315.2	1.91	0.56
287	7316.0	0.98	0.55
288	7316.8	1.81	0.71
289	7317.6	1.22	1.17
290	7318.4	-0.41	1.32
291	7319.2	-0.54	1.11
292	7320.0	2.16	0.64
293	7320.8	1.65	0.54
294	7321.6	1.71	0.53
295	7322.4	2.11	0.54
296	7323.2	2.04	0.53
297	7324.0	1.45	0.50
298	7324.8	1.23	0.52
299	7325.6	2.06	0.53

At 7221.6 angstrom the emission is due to [N II] 6583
